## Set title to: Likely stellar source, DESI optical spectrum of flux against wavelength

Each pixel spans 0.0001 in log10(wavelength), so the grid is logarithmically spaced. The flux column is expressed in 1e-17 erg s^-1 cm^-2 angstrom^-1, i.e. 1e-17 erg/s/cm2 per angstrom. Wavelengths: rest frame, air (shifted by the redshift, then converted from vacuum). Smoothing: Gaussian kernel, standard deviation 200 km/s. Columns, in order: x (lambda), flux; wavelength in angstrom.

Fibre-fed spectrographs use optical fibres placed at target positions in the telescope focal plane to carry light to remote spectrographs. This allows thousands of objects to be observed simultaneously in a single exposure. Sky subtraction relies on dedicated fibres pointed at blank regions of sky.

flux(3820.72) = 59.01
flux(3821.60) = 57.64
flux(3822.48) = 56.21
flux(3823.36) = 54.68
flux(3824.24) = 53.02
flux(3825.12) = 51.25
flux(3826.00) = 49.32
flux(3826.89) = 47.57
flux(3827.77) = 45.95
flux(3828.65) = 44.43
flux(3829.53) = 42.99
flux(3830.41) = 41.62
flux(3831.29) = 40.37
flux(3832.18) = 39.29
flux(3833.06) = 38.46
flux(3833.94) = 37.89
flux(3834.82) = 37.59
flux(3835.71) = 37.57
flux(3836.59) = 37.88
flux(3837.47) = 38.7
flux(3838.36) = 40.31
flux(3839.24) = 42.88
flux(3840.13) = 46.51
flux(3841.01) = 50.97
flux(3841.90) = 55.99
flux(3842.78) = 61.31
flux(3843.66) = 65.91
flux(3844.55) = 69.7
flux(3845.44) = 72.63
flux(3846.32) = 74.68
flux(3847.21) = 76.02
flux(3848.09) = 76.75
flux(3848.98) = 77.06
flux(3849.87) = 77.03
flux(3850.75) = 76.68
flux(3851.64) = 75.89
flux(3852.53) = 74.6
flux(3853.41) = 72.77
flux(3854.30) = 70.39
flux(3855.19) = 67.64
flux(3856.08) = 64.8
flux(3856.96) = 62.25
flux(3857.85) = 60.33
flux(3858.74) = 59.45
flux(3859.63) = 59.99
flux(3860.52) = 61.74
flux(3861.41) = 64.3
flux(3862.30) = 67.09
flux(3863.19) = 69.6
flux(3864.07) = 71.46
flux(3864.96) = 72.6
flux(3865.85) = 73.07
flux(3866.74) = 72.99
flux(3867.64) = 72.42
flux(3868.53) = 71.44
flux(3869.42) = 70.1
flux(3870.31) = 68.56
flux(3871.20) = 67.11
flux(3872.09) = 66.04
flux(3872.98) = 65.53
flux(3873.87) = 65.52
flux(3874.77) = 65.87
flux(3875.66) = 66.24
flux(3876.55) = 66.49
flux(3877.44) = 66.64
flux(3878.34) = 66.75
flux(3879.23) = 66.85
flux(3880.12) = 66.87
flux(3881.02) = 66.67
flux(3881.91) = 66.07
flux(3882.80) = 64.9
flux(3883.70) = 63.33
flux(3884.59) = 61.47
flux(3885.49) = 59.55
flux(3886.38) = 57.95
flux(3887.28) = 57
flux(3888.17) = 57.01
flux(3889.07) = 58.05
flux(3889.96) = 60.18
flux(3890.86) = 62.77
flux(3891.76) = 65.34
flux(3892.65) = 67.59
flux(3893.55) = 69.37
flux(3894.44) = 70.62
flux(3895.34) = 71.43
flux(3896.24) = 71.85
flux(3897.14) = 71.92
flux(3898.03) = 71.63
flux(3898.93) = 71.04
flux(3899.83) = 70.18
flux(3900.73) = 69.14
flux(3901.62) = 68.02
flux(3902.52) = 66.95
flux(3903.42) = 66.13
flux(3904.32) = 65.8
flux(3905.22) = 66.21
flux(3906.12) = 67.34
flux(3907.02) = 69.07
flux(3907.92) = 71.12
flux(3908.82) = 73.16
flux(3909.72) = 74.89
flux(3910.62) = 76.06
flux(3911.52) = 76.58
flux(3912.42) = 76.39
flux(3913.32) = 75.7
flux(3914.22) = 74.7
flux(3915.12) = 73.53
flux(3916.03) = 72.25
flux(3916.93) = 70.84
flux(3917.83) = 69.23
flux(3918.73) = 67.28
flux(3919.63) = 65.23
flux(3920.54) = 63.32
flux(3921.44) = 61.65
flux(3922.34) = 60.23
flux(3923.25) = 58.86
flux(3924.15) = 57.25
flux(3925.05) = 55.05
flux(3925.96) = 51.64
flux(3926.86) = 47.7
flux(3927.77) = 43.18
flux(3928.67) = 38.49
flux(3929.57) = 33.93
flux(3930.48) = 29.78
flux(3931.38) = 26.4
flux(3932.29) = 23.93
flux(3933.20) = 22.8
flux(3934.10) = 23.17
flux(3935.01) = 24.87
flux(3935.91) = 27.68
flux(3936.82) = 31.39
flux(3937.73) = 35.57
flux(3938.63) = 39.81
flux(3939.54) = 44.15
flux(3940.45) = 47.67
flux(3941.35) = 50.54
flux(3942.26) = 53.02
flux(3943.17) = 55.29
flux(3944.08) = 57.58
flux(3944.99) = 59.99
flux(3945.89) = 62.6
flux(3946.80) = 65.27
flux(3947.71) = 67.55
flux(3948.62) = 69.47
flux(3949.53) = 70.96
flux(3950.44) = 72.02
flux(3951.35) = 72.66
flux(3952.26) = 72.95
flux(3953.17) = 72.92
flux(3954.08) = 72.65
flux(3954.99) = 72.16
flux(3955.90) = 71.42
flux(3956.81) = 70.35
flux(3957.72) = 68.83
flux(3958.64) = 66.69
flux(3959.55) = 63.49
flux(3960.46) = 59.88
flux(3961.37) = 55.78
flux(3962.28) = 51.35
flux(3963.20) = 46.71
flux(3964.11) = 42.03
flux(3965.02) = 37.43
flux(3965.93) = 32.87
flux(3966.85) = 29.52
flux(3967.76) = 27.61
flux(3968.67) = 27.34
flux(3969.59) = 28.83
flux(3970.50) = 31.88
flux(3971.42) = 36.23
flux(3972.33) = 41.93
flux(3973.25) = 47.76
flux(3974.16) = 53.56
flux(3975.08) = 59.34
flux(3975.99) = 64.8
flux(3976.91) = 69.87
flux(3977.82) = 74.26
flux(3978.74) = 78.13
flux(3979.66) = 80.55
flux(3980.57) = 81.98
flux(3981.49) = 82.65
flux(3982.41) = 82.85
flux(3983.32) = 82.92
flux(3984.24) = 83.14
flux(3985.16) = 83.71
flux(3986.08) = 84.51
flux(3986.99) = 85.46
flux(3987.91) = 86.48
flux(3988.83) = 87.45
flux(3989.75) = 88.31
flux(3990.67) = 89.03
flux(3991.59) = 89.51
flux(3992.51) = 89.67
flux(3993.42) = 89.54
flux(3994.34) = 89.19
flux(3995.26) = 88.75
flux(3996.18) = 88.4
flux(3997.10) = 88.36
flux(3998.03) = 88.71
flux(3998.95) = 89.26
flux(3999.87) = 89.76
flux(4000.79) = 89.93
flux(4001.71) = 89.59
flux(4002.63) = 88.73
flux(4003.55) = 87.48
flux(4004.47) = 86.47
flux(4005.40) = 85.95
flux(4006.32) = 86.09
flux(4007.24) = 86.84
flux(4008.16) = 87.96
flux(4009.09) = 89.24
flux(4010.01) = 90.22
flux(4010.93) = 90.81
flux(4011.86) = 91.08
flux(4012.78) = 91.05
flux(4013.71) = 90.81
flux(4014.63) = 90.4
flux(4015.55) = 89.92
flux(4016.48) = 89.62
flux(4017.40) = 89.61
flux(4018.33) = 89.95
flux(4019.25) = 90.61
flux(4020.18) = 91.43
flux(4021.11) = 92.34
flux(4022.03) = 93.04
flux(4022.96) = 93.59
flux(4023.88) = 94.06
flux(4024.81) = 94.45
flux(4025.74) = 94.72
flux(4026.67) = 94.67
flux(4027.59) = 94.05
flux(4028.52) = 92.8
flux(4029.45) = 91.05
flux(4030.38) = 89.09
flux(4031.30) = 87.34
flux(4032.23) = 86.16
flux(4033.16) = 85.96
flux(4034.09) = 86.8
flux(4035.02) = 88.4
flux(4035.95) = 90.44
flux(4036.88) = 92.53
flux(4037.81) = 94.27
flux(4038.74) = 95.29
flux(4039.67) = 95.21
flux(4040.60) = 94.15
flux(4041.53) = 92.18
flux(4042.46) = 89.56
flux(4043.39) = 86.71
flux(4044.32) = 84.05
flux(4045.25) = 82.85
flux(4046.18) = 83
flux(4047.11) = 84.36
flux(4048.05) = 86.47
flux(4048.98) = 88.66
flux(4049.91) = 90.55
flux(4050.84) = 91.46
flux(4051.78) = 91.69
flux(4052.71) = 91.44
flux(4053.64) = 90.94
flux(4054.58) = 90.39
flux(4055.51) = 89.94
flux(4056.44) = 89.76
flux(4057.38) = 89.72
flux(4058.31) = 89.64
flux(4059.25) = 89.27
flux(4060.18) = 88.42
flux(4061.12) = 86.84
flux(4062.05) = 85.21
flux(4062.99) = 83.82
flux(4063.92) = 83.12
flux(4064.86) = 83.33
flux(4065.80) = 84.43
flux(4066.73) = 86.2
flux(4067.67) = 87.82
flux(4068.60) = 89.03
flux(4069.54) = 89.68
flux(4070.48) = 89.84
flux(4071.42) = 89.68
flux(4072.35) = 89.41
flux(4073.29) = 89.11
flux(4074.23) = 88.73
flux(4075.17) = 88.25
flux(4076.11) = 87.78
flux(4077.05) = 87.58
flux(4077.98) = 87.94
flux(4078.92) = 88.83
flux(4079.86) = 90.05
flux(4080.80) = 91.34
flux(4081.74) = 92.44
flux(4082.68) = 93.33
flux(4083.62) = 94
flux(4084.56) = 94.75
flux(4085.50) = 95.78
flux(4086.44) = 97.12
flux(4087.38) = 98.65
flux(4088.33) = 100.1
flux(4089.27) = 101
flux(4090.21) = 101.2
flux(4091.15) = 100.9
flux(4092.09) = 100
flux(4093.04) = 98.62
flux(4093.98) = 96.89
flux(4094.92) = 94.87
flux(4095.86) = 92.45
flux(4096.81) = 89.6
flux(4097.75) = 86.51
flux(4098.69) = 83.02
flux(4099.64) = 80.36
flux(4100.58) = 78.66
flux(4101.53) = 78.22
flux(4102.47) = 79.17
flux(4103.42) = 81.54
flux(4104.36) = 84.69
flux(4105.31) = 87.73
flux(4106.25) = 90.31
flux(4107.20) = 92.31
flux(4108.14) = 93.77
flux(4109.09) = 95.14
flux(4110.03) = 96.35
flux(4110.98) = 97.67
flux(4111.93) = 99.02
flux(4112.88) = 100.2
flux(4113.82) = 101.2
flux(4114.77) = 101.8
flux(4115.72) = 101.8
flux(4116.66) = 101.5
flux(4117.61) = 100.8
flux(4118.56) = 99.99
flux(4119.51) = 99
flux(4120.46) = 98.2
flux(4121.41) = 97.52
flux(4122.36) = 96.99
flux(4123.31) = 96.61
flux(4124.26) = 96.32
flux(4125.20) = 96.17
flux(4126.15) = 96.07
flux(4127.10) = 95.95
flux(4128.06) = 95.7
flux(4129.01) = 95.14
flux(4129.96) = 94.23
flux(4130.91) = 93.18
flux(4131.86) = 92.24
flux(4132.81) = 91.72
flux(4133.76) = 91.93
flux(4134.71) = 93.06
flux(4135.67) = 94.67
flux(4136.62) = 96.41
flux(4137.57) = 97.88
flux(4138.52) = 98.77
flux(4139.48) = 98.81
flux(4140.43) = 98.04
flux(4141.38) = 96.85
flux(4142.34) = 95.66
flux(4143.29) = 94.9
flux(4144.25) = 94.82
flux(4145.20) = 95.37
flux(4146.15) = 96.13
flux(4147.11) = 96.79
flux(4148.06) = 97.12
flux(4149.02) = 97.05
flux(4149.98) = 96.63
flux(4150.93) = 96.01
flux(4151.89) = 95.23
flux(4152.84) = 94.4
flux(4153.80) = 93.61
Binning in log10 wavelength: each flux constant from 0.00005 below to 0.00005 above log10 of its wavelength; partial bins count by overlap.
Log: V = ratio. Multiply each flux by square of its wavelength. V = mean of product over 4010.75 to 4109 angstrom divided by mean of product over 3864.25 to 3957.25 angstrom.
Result 1.6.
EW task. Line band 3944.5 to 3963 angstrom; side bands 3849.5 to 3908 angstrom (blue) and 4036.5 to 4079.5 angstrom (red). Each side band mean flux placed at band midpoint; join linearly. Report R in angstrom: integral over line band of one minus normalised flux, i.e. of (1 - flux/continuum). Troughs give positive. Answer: 2.3 angstrom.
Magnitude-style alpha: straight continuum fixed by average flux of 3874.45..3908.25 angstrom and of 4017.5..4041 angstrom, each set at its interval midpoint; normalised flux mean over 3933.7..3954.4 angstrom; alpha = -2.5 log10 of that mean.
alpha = 0.367 mag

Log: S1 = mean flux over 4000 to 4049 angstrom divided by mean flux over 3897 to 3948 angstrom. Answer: 1.58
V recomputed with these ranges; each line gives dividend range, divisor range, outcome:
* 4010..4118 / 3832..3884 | 1.59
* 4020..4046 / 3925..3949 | 2.18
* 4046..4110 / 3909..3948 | 1.82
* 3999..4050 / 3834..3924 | 1.47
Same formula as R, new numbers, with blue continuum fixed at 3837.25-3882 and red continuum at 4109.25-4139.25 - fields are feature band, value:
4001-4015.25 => -0.9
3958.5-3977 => 7.8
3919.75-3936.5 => 7.2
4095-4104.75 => 1.1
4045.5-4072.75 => 0.4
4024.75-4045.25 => -1.0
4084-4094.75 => -0.6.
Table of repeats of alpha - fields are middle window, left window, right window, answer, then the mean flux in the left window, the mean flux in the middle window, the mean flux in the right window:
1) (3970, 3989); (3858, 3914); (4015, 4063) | 0.16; 67.5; 70.1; 90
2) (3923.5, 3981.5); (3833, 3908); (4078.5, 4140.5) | 0.40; 64.5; 51.9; 94.4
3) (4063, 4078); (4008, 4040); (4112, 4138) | 0.08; 91.1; 87.5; 96.9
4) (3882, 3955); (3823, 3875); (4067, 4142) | 0.15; 60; 59.9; 93.5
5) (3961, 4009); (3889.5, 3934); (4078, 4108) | 0.04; 62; 71.7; 91.4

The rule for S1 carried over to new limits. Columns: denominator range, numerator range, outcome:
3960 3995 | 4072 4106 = 1.40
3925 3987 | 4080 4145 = 1.73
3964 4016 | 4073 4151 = 1.25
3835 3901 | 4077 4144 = 1.45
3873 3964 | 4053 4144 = 1.53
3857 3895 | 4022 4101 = 1.38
